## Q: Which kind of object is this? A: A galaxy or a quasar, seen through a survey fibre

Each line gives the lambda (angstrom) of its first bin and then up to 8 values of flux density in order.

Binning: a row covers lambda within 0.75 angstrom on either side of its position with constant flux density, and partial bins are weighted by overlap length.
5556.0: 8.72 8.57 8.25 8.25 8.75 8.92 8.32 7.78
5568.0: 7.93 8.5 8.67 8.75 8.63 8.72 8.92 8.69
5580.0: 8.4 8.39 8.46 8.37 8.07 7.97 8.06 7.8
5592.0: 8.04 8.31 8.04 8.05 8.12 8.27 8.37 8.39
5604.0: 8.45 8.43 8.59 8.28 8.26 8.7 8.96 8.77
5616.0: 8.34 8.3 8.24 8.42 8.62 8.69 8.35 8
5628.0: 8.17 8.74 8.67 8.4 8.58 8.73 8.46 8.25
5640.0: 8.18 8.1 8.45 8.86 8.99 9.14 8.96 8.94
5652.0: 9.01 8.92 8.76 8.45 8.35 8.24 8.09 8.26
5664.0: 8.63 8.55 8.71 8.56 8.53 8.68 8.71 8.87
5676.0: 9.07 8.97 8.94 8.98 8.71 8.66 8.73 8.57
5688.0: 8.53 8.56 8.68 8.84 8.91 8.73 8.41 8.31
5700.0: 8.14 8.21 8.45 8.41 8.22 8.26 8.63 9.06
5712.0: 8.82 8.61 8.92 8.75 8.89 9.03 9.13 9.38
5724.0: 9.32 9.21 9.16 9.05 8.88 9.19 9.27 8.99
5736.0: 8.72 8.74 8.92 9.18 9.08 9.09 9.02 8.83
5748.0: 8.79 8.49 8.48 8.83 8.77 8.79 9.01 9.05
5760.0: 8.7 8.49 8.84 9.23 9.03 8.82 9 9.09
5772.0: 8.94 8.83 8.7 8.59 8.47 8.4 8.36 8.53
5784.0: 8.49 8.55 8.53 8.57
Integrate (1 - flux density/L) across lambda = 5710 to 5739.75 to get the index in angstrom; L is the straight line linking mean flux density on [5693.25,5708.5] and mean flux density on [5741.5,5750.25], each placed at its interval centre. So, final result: -1.2 angstrom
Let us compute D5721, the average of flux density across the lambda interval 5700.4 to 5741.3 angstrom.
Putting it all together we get 8.86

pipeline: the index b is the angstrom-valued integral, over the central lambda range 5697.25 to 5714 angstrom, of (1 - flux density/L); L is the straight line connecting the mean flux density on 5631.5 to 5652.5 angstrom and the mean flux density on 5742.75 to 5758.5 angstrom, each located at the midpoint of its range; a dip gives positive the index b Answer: 0.5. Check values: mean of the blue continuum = 8.64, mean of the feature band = 8.46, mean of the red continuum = 8.82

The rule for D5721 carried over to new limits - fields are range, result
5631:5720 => 8.63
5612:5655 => 8.58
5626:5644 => 8.41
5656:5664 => 8.31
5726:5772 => 8.92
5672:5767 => 8.81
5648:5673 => 8.61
